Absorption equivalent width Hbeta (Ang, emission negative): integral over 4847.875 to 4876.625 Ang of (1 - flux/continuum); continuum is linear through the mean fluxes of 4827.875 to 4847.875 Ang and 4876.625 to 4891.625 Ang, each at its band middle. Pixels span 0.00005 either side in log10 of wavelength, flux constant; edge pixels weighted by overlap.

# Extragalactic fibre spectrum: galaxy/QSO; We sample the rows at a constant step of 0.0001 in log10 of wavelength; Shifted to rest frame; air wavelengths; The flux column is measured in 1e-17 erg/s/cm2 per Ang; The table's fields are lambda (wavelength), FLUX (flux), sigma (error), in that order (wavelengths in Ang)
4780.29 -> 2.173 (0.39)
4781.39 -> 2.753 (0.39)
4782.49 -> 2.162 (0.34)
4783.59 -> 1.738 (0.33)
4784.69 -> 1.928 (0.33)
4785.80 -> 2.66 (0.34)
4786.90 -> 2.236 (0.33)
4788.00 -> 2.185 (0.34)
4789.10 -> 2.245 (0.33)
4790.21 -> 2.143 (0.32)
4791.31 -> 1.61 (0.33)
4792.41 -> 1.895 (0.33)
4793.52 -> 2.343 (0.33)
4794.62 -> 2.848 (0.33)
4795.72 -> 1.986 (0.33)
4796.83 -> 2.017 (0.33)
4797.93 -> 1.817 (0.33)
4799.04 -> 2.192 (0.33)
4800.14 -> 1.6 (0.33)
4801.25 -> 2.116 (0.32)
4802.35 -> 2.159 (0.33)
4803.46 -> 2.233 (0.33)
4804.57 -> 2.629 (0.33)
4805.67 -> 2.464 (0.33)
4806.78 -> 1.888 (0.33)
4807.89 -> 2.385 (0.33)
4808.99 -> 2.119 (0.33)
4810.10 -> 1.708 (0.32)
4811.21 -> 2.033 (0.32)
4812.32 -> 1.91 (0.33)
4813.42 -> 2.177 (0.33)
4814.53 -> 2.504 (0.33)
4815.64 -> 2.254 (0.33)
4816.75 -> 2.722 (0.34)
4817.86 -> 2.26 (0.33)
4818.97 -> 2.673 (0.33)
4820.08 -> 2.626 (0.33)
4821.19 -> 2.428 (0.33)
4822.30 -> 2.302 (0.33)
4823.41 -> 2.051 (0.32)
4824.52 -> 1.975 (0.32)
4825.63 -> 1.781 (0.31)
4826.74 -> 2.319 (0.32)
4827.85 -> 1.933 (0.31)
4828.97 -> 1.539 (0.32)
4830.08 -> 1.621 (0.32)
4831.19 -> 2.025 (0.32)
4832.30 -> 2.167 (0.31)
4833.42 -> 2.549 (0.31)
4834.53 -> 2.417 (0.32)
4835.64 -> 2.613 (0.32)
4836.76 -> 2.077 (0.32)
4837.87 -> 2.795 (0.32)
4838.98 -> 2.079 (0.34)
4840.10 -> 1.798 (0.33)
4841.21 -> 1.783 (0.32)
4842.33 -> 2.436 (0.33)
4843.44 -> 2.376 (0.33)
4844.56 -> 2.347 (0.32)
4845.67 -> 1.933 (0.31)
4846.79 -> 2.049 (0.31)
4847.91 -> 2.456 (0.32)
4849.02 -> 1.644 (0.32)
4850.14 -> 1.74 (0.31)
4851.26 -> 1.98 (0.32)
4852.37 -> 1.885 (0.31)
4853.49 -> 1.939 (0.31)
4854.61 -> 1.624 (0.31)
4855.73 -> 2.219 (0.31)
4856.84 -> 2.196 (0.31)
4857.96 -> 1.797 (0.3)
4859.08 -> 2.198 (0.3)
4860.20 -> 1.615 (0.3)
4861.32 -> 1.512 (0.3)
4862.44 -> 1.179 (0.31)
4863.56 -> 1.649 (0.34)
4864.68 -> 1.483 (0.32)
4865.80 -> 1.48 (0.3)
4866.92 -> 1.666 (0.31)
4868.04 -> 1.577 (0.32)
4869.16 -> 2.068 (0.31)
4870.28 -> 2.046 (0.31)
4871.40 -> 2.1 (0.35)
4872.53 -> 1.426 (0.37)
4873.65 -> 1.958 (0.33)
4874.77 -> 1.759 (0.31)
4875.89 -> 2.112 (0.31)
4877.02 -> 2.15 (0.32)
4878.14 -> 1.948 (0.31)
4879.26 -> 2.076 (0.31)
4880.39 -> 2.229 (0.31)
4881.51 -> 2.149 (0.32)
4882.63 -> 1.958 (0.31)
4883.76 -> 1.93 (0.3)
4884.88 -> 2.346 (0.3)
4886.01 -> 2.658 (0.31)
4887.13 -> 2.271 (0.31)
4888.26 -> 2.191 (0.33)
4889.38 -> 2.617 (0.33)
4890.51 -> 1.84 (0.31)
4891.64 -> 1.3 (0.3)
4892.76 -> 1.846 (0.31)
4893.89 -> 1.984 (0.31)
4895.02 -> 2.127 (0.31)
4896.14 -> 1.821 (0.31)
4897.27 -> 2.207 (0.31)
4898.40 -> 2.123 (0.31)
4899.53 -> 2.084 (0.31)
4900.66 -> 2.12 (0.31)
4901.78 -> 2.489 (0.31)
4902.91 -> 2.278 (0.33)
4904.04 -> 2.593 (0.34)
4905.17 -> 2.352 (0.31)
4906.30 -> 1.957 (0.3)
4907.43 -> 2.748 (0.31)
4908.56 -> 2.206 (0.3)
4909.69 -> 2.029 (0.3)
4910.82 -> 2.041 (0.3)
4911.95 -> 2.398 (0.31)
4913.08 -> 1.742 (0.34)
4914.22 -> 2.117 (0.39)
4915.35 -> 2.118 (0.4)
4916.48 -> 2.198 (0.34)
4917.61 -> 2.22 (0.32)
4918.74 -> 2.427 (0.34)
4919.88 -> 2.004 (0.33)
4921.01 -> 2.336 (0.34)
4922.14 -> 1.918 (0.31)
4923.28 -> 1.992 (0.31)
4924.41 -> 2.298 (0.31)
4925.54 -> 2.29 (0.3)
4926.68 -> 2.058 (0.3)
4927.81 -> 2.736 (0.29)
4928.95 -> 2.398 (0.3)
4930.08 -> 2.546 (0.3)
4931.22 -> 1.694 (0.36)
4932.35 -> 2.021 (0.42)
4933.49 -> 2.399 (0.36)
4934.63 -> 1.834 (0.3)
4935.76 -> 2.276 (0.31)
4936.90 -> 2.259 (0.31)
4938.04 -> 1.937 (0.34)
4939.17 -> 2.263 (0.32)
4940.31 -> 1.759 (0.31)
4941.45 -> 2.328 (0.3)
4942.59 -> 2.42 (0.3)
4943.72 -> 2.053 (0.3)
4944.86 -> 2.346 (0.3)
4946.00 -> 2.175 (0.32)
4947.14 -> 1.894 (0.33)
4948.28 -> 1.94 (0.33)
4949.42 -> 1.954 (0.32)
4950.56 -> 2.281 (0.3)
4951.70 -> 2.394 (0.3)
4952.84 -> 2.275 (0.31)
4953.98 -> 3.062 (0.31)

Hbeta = 4.6 Ang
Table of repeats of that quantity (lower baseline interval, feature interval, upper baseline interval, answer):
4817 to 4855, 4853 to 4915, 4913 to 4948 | 4.0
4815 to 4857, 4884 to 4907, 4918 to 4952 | 0.0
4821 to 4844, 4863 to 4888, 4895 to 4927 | 2.4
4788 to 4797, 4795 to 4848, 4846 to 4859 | -3.0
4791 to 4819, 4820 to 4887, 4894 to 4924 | 5.0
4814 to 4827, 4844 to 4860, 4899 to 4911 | 2.2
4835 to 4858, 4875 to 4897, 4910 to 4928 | 0.6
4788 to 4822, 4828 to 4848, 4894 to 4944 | 0.3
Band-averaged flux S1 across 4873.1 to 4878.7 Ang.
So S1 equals 1.99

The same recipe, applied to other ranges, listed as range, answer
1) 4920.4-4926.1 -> 2.17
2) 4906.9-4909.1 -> 2.48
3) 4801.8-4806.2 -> 2.37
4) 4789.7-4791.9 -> 1.88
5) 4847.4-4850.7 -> 1.94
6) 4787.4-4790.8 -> 2.19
